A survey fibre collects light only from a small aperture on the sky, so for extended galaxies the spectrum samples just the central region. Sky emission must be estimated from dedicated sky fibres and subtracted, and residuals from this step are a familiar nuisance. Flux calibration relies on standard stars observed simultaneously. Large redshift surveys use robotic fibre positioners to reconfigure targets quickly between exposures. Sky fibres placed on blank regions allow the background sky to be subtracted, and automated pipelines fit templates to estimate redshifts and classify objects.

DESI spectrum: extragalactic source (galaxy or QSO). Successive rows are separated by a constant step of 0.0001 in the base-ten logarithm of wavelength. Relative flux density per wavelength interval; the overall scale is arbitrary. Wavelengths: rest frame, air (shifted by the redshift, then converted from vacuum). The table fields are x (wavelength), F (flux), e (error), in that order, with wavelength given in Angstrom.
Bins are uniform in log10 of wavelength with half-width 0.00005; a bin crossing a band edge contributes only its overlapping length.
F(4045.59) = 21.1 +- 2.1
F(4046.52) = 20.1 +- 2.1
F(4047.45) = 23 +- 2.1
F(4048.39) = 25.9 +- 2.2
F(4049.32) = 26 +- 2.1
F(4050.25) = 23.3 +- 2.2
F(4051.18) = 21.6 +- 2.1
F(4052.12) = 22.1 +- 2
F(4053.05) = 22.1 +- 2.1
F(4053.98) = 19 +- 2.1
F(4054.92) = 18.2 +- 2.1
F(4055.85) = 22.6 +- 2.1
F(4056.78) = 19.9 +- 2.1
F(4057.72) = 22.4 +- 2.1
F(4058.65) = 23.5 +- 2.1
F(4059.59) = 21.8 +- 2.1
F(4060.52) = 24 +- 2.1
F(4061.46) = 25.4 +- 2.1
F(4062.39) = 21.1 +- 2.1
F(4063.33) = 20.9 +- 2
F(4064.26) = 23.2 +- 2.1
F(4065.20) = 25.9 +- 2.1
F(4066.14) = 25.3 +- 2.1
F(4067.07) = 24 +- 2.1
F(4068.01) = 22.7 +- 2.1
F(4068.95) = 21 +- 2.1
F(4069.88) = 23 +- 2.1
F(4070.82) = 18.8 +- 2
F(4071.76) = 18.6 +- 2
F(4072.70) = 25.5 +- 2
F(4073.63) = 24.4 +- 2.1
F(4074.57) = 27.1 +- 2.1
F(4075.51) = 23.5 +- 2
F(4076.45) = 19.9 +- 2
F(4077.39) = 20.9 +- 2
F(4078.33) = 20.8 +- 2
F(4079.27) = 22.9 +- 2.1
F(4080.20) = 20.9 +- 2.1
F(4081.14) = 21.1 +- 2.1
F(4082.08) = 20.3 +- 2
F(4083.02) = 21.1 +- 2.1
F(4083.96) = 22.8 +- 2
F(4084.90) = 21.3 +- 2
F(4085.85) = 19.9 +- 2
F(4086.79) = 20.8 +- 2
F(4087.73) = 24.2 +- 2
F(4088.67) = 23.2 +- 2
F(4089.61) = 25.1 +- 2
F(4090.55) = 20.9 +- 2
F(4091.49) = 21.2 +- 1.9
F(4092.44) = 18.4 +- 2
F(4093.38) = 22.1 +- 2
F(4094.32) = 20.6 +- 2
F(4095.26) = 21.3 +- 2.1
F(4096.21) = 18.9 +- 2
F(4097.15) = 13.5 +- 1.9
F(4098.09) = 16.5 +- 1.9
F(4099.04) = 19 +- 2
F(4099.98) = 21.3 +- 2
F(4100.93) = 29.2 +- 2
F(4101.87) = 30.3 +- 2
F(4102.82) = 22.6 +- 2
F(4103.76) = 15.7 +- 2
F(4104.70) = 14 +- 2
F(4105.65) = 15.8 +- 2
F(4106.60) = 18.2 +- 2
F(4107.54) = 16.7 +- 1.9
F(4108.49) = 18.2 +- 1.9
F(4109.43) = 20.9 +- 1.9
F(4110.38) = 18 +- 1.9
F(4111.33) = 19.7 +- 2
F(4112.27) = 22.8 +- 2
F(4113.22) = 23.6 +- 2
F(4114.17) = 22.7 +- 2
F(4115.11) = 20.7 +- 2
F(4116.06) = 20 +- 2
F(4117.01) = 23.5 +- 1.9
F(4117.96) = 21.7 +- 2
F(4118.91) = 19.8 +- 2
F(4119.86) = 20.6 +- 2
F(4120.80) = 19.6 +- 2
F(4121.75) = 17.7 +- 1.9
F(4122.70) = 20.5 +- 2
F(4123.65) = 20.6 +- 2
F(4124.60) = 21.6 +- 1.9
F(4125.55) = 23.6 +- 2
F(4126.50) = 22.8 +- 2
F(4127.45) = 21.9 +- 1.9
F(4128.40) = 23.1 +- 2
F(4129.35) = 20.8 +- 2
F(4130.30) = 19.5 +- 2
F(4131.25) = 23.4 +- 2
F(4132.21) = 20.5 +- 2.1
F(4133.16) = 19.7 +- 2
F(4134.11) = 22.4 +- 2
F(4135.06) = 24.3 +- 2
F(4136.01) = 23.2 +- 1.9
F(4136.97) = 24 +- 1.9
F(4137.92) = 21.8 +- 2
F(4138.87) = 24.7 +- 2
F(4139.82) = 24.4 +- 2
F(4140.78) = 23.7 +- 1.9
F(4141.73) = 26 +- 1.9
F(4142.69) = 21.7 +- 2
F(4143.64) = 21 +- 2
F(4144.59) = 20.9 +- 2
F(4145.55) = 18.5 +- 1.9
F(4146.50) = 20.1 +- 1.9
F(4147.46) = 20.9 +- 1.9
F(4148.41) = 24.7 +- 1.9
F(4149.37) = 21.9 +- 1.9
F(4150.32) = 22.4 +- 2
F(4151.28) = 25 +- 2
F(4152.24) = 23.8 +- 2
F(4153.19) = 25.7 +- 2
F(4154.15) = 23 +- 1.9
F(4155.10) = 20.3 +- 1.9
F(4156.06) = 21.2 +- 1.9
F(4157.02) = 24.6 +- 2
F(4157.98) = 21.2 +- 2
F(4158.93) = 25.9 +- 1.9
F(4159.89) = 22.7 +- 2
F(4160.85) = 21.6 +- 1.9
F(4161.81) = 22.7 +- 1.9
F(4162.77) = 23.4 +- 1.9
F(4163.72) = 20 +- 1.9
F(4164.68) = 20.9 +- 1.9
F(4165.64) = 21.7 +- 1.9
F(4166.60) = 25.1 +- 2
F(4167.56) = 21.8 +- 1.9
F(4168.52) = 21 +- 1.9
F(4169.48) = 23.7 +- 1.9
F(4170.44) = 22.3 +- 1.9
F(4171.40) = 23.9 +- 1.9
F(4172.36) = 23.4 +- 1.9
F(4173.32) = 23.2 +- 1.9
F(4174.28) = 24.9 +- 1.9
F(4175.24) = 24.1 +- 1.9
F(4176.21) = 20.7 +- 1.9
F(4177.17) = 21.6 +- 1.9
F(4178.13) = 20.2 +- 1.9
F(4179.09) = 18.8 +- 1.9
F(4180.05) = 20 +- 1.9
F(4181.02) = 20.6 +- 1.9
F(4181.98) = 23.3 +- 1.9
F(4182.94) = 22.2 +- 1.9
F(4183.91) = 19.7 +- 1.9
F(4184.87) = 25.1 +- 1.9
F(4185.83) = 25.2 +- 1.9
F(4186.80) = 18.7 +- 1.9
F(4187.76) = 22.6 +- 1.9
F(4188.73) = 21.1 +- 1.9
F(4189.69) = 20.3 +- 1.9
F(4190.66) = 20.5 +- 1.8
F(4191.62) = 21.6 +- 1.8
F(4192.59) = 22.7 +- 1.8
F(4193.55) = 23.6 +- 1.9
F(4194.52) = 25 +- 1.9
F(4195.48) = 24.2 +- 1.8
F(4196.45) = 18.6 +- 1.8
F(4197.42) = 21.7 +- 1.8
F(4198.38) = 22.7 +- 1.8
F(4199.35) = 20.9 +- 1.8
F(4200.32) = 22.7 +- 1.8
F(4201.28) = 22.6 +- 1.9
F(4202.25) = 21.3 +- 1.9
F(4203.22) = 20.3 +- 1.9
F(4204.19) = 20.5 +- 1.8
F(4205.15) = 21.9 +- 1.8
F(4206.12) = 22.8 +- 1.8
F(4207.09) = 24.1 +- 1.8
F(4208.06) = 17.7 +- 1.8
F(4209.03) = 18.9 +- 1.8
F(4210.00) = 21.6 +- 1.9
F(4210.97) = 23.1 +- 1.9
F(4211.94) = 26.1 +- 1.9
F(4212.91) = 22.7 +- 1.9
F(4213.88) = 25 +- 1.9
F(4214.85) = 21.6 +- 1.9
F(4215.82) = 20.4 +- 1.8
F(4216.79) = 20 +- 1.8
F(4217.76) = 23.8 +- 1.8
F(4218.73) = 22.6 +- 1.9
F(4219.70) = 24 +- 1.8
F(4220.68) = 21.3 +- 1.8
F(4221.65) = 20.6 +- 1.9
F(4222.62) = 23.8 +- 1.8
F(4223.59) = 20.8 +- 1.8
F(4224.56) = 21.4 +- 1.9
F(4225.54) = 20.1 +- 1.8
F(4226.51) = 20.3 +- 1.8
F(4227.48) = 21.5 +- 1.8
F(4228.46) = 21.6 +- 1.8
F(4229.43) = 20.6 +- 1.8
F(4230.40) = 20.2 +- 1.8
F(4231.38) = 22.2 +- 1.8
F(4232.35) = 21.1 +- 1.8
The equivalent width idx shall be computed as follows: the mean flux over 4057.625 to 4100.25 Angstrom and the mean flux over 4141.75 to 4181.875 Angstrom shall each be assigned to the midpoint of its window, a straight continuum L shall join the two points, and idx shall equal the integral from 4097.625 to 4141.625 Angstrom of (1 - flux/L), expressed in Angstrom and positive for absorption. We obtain 1.5 Angstrom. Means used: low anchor 21.8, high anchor 22.3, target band 21.2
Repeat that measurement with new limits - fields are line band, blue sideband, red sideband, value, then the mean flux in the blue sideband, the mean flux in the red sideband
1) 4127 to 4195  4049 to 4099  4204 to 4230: -1.68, 21.8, 21.8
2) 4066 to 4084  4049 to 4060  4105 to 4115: -0.99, 21.8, 19.6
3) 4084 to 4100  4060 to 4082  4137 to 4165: 1.48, 22.6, 22.6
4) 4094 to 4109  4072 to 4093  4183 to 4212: 1.74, 22.1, 21.9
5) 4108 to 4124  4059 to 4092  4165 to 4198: 1.20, 22.4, 22.1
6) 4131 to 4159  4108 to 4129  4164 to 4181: -1.38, 21.1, 22.1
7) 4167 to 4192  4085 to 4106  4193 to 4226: -0.33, 20.7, 22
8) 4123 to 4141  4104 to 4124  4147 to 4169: -1.24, 19.7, 22.7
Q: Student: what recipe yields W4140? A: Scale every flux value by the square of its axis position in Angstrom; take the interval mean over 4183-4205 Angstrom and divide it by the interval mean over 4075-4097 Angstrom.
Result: 1.08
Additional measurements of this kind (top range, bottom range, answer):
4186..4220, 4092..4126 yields 1.13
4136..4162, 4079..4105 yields 1.11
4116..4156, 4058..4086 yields 1.02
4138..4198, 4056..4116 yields 1.09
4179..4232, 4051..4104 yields 1.06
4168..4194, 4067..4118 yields 1.09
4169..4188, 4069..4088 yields 1.07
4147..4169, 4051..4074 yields 1.07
